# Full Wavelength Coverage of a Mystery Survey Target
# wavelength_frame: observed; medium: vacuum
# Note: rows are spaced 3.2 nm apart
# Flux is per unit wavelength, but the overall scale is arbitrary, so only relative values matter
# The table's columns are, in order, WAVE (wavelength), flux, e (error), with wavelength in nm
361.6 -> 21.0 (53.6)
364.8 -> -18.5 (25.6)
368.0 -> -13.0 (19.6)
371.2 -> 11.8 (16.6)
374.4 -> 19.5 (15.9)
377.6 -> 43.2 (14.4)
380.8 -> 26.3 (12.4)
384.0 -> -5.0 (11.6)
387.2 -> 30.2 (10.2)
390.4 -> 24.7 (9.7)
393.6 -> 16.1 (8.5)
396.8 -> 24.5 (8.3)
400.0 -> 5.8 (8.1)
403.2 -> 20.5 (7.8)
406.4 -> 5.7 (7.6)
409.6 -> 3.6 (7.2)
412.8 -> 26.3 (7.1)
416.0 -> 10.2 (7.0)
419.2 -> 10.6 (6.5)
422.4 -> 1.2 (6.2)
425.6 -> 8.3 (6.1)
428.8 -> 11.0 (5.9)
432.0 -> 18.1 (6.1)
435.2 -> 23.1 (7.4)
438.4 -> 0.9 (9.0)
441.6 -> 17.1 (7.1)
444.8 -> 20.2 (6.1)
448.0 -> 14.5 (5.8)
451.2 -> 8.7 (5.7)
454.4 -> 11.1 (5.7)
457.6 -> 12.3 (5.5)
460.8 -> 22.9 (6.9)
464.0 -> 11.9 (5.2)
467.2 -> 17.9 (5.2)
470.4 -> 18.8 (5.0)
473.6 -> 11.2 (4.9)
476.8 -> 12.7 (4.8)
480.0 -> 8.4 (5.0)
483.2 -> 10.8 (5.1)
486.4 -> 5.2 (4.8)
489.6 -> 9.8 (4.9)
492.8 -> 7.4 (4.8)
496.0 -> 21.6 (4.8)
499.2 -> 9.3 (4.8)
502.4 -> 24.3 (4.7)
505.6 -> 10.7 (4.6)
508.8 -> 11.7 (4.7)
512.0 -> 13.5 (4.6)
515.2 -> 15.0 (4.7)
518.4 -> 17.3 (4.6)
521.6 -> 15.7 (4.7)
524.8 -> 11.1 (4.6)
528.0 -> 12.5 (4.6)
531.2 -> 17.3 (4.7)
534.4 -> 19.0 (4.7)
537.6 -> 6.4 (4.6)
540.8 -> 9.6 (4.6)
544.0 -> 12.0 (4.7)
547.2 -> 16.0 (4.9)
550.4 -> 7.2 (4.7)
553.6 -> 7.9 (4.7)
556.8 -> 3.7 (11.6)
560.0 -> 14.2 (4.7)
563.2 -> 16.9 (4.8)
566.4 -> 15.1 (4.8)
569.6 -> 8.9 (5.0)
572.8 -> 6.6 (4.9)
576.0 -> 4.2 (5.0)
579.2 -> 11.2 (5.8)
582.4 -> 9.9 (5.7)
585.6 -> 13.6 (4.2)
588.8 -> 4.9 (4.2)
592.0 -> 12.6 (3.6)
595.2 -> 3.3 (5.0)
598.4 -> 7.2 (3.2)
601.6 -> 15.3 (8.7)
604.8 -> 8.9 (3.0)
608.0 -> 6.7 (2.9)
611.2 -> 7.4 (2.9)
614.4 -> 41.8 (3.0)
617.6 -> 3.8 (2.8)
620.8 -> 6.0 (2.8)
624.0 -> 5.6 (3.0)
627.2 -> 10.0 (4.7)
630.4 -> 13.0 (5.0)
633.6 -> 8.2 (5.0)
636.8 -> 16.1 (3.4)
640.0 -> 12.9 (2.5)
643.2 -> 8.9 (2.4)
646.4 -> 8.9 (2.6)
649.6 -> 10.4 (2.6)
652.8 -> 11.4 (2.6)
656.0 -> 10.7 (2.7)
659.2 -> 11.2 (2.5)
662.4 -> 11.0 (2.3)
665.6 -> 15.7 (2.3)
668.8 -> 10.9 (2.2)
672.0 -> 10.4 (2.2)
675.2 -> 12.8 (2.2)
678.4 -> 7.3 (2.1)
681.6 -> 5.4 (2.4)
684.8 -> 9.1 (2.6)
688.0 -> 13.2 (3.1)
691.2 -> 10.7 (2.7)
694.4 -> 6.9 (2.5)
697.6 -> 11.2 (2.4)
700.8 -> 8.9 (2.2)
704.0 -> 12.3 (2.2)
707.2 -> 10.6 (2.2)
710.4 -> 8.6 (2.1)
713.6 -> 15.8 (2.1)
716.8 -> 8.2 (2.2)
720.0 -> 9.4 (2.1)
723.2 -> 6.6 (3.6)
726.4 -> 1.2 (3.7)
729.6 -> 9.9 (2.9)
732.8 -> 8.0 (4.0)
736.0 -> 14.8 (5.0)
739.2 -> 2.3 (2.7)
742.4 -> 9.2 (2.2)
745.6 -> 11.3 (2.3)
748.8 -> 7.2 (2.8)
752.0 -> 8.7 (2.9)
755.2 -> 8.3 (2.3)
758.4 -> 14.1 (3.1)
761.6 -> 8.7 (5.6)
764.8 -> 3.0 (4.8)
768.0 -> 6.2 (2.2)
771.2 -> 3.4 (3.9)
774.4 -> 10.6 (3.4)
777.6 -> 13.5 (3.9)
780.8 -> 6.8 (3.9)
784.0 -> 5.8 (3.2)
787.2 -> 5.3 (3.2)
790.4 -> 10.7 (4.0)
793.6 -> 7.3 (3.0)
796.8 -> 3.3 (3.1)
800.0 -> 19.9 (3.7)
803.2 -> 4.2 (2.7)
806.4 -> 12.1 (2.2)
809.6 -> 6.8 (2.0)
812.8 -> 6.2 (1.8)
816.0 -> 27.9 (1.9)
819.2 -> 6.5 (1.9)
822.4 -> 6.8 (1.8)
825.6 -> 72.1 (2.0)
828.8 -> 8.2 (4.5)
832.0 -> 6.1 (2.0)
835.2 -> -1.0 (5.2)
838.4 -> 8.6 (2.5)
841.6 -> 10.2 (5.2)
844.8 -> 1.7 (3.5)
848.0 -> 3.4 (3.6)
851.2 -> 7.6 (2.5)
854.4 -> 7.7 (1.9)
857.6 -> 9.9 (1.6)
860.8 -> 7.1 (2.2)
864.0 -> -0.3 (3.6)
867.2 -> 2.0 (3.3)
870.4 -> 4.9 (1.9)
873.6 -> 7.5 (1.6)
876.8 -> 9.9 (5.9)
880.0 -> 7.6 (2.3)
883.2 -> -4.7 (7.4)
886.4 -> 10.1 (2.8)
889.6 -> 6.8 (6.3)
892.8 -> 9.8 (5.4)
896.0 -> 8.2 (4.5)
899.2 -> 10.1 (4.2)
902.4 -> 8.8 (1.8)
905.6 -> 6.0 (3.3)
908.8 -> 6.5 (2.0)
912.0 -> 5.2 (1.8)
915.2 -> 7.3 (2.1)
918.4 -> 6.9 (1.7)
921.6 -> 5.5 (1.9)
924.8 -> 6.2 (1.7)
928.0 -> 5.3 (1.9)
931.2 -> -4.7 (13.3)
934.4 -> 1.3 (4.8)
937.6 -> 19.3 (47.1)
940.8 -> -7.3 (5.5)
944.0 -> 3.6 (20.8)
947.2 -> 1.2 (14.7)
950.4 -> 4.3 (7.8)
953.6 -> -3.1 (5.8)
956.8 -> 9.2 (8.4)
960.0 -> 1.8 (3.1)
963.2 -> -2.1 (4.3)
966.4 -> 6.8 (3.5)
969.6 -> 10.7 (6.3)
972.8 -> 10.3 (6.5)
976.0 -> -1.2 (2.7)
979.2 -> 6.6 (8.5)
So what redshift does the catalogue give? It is 0.646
